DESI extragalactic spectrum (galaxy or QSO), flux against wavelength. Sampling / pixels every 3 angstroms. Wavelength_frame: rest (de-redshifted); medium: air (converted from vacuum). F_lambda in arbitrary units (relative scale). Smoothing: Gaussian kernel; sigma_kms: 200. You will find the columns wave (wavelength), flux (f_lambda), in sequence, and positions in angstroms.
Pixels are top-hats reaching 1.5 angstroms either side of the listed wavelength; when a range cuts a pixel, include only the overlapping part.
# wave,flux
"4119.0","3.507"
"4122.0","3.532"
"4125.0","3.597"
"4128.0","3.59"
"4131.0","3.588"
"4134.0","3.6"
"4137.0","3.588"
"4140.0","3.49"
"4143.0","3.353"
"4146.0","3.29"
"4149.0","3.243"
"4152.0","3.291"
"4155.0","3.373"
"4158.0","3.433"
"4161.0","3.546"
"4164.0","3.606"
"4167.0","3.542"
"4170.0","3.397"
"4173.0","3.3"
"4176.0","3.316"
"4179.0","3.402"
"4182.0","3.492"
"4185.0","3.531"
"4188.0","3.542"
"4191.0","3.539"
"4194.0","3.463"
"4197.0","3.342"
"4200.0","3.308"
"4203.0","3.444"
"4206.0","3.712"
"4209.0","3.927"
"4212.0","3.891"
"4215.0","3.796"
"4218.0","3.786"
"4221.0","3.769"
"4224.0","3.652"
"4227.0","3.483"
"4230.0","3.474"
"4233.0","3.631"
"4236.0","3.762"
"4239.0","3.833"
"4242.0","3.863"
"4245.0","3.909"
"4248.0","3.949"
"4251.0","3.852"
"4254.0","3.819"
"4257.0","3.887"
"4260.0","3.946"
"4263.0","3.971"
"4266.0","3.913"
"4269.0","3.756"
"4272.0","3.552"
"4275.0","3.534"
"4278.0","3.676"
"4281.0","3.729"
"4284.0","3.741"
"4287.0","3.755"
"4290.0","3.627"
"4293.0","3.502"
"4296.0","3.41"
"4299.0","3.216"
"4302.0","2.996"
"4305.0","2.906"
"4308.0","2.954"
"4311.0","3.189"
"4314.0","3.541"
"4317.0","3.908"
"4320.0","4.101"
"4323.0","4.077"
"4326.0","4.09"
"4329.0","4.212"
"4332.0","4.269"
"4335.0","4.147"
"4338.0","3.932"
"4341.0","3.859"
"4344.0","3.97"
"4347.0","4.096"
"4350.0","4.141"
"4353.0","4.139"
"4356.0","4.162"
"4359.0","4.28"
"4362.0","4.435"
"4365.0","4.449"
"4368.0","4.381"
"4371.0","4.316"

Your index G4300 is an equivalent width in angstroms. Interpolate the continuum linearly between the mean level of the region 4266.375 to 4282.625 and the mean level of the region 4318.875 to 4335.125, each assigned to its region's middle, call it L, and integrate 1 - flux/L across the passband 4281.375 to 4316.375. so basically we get 4.60 angstroms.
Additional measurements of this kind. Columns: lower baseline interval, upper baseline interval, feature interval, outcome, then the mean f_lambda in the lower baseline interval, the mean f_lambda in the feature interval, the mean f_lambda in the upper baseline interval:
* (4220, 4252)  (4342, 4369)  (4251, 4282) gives 0.63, 3.74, 3.78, 4.22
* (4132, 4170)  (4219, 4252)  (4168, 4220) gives 0.80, 3.45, 3.54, 3.74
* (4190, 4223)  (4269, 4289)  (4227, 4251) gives -0.72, 3.64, 3.76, 3.67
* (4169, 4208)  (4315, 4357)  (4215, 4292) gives -0.65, 3.45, 3.75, 4.07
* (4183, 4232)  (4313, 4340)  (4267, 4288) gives 0.96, 3.6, 3.68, 4.04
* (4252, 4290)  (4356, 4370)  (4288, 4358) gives 5.92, 3.77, 3.76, 4.36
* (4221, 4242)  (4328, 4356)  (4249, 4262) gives -0.44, 3.66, 3.88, 4.09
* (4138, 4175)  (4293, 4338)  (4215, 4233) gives -0.70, 3.41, 3.65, 3.65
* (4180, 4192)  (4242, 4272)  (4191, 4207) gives 0.58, 3.52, 3.45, 3.87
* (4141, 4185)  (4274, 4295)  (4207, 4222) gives -1.39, 3.4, 3.83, 3.65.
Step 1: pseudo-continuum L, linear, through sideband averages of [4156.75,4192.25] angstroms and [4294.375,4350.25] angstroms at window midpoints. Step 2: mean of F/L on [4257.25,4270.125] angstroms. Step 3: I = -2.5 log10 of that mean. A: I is -0.08 mag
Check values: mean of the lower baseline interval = 3.47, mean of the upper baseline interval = 3.73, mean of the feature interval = 3.9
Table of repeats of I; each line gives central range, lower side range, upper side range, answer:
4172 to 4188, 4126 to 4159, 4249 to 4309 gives 0.019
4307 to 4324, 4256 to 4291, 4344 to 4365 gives 0.102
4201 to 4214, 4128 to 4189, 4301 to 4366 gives -0.045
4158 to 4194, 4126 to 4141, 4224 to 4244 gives 0.045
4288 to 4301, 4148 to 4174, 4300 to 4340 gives 0.071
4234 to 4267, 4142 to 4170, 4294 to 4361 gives -0.073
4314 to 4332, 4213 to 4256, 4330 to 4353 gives -0.009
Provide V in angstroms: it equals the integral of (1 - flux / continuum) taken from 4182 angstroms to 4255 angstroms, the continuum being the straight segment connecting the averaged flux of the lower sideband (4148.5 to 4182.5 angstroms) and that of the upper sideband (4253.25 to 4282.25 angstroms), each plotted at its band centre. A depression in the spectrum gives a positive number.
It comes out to -1.4 angstroms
